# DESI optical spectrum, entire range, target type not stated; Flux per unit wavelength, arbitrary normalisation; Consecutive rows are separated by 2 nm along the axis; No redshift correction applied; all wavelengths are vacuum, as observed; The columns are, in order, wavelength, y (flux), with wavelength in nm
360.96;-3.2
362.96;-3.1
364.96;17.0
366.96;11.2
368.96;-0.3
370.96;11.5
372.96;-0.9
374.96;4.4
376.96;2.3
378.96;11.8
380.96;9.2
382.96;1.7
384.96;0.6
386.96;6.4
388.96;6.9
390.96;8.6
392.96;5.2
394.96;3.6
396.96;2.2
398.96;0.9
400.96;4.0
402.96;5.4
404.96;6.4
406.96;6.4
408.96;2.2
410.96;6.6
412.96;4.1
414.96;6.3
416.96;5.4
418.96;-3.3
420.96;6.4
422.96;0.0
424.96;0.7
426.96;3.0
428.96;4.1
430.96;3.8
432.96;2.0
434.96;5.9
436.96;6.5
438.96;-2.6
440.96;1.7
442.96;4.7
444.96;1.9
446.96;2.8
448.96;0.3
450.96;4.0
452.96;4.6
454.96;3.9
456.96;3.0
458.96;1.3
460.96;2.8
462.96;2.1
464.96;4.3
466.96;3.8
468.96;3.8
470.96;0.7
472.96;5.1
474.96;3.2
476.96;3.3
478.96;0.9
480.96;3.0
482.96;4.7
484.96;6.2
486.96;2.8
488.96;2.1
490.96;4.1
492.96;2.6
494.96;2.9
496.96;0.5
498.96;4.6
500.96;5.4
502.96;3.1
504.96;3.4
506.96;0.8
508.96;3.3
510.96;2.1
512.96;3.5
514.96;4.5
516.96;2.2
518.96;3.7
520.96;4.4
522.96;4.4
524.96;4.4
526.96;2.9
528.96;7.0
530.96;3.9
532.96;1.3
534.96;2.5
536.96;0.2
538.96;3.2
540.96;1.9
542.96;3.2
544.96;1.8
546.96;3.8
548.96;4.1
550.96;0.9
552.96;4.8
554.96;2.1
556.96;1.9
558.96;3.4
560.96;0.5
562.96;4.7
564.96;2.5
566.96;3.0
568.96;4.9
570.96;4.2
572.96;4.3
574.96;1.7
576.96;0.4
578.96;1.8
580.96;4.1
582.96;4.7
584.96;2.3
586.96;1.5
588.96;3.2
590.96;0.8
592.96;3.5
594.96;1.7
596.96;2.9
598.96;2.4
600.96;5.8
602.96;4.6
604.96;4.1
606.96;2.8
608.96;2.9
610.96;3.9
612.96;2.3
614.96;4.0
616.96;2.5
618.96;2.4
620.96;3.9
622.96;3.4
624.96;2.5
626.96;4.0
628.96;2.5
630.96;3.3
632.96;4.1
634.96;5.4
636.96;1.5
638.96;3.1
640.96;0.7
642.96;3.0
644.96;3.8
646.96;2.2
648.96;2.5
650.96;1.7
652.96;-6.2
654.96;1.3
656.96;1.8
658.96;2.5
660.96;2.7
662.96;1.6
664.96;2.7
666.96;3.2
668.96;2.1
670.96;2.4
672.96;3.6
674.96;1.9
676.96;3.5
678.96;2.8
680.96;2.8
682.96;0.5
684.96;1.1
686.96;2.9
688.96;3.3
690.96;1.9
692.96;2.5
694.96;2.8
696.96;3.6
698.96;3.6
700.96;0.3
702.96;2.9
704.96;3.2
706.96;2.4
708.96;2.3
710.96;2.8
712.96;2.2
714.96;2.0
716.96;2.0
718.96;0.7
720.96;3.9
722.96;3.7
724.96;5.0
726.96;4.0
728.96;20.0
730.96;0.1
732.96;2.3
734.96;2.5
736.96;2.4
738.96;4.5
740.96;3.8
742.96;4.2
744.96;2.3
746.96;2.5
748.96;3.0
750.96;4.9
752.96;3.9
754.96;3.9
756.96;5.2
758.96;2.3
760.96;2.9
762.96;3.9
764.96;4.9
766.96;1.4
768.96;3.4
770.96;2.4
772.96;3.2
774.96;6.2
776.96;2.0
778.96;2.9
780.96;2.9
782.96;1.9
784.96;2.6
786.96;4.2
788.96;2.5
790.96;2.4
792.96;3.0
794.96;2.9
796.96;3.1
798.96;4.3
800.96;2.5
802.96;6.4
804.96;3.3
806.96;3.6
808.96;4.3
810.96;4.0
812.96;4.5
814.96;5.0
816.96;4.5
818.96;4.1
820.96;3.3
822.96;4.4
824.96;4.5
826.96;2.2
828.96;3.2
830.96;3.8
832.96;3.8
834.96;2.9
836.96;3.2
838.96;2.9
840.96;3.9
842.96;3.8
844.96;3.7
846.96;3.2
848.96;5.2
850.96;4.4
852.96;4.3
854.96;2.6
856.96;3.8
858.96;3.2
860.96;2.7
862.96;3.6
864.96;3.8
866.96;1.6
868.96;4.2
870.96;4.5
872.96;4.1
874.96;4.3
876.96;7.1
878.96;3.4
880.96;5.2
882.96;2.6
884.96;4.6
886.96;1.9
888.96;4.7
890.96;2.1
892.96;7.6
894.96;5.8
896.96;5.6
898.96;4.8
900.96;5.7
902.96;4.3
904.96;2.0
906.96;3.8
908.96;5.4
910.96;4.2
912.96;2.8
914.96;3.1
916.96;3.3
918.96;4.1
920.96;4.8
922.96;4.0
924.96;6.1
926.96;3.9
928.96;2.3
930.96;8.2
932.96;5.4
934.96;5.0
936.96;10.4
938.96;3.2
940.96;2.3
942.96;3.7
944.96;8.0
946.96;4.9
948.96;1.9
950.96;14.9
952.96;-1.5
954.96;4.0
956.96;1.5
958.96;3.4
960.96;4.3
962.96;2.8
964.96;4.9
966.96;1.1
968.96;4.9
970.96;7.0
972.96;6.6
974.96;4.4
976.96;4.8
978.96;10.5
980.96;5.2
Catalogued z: 0.956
